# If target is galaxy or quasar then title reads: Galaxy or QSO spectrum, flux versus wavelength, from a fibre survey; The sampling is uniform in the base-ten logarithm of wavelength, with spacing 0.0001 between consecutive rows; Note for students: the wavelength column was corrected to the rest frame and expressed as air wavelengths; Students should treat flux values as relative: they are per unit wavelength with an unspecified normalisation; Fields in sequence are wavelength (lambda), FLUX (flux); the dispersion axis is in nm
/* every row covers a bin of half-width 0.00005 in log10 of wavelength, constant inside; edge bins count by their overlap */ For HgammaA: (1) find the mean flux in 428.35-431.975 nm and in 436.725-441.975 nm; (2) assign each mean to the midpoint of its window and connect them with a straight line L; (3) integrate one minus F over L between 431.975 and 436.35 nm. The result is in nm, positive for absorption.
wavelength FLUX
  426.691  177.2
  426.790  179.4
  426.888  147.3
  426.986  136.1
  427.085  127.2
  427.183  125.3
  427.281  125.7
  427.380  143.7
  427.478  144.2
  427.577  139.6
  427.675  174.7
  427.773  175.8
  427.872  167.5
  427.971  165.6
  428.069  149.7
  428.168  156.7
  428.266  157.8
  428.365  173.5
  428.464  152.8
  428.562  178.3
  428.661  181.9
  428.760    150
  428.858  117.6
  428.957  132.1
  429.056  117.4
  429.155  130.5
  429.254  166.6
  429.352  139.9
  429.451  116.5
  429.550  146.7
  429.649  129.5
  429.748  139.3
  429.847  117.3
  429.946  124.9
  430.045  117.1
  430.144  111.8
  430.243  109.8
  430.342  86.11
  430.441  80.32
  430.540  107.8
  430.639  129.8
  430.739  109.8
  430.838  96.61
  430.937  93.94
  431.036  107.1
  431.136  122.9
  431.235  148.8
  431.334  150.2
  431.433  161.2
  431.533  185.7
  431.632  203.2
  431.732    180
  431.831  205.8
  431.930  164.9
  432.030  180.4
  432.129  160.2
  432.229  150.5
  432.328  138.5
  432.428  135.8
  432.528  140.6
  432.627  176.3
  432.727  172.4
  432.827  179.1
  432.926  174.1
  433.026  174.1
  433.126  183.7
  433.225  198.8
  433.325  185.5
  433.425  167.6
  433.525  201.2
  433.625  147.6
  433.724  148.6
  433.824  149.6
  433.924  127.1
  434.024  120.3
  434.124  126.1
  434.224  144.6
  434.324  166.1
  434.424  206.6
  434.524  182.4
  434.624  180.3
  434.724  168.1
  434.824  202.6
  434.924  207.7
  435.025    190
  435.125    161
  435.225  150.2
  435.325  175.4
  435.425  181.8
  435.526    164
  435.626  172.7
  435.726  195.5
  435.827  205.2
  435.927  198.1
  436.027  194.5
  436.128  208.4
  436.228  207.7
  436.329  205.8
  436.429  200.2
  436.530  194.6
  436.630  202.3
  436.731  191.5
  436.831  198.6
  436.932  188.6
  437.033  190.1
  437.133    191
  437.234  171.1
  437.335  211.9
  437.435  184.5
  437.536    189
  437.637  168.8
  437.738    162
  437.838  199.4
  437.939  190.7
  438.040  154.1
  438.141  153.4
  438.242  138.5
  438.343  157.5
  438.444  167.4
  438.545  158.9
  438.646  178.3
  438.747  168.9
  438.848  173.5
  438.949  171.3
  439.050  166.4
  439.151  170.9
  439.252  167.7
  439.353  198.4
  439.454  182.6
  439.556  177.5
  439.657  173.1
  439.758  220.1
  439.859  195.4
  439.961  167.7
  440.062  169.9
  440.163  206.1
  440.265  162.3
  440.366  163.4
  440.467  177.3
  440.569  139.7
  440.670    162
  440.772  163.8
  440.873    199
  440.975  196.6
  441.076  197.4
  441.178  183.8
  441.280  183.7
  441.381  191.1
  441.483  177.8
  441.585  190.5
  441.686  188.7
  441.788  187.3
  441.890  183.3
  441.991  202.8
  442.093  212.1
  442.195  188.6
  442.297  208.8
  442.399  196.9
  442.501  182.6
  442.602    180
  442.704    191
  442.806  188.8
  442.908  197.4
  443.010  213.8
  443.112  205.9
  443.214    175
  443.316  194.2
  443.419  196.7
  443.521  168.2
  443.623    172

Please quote -0.483 nm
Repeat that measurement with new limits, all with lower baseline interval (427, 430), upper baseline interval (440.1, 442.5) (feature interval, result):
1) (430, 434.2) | 0.241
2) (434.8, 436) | -0.119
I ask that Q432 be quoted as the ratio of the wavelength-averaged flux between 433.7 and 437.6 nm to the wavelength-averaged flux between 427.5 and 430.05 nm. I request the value 1.23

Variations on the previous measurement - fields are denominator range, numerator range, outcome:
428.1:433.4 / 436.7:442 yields 1.22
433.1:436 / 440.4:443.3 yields 1.09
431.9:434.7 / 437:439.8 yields 1.08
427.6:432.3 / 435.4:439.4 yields 1.27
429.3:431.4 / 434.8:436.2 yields 1.57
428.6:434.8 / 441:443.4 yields 1.30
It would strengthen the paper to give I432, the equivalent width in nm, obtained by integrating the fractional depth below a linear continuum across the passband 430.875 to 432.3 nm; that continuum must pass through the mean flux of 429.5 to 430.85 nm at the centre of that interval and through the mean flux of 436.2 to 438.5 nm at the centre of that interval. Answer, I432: -0.31 nm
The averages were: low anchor 115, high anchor 183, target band 157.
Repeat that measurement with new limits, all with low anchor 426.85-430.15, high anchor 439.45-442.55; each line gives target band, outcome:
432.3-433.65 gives -0.101 nm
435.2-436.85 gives -0.223 nm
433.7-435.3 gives -0.011 nm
